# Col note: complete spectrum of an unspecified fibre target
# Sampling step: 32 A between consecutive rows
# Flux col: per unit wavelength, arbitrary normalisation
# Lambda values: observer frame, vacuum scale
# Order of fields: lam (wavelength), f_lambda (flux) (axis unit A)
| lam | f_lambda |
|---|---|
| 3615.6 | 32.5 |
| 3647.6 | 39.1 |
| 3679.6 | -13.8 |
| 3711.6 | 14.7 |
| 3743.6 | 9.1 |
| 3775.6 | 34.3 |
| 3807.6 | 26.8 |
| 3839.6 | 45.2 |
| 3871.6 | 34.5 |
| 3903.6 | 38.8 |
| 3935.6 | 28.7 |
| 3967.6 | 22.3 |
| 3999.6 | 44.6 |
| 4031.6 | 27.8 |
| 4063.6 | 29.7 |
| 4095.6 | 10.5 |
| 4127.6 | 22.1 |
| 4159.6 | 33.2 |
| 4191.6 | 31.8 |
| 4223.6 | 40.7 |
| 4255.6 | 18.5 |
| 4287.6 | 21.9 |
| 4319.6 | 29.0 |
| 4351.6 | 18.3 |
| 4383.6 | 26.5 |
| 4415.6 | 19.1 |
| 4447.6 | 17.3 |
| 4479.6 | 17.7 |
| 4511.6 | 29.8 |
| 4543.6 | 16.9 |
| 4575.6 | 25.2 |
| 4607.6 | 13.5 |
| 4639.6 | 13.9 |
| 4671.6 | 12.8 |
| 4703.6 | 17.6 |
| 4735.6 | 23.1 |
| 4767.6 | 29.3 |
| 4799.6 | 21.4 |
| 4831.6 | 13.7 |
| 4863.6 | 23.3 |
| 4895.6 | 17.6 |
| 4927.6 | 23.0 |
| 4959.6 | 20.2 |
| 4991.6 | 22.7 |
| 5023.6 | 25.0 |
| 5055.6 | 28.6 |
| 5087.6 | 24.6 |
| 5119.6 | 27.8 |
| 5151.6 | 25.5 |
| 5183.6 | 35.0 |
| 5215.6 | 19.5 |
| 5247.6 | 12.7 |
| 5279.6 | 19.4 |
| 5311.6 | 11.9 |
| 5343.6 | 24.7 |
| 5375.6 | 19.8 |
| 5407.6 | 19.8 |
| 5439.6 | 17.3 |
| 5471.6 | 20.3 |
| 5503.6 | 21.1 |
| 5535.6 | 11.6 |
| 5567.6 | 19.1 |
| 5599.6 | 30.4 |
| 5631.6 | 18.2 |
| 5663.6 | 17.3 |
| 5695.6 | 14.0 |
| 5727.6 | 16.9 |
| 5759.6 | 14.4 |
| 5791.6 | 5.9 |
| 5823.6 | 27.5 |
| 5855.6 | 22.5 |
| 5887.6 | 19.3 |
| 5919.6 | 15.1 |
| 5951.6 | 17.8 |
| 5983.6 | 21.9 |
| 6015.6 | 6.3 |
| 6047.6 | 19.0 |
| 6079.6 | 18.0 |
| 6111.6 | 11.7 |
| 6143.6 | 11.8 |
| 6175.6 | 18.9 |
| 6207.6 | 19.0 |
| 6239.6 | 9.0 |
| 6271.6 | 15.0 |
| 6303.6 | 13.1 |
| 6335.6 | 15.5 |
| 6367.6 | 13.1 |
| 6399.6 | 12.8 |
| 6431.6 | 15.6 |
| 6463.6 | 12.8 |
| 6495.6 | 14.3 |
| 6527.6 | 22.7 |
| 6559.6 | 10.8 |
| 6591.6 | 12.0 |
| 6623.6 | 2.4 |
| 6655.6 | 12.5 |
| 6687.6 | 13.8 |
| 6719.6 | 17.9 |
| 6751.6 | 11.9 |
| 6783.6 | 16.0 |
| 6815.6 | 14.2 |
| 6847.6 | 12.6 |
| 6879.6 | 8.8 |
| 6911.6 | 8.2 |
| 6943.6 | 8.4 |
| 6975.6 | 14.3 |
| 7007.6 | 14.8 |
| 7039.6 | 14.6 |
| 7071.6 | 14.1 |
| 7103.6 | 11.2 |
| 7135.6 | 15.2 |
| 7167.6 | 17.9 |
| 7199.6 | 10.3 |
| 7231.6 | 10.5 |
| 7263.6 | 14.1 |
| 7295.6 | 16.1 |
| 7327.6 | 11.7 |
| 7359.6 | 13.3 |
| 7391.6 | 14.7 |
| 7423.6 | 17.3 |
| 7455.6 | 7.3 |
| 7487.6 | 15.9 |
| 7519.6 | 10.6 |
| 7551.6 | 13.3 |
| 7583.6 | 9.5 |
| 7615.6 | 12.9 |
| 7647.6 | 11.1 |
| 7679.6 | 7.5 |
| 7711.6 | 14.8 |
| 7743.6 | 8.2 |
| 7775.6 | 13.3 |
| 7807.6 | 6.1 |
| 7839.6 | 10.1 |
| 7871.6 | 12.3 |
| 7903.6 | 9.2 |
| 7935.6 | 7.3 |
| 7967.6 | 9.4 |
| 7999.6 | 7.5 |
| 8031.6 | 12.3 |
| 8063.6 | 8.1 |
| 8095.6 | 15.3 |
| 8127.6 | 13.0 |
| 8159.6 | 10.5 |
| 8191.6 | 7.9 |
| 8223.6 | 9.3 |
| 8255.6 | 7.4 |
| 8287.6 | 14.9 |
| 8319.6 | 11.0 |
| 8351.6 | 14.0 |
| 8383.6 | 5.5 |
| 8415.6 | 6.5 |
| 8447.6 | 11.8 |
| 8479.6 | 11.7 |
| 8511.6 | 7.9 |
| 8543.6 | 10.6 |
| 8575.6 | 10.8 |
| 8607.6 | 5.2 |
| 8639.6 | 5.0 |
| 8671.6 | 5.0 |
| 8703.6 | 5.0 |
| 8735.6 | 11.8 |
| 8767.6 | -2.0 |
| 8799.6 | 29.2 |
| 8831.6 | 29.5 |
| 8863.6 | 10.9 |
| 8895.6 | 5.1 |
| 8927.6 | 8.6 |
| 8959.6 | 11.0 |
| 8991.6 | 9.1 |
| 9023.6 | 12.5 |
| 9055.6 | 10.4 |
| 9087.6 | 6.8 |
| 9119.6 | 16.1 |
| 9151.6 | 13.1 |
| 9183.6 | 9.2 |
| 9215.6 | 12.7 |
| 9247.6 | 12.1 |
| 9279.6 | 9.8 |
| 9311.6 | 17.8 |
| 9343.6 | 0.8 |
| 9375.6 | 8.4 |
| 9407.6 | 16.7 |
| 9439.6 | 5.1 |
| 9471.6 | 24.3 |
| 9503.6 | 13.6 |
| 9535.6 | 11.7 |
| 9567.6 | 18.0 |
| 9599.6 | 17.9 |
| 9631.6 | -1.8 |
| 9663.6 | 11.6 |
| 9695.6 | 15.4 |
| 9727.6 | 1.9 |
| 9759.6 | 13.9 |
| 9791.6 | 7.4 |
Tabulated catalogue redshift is 1.364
